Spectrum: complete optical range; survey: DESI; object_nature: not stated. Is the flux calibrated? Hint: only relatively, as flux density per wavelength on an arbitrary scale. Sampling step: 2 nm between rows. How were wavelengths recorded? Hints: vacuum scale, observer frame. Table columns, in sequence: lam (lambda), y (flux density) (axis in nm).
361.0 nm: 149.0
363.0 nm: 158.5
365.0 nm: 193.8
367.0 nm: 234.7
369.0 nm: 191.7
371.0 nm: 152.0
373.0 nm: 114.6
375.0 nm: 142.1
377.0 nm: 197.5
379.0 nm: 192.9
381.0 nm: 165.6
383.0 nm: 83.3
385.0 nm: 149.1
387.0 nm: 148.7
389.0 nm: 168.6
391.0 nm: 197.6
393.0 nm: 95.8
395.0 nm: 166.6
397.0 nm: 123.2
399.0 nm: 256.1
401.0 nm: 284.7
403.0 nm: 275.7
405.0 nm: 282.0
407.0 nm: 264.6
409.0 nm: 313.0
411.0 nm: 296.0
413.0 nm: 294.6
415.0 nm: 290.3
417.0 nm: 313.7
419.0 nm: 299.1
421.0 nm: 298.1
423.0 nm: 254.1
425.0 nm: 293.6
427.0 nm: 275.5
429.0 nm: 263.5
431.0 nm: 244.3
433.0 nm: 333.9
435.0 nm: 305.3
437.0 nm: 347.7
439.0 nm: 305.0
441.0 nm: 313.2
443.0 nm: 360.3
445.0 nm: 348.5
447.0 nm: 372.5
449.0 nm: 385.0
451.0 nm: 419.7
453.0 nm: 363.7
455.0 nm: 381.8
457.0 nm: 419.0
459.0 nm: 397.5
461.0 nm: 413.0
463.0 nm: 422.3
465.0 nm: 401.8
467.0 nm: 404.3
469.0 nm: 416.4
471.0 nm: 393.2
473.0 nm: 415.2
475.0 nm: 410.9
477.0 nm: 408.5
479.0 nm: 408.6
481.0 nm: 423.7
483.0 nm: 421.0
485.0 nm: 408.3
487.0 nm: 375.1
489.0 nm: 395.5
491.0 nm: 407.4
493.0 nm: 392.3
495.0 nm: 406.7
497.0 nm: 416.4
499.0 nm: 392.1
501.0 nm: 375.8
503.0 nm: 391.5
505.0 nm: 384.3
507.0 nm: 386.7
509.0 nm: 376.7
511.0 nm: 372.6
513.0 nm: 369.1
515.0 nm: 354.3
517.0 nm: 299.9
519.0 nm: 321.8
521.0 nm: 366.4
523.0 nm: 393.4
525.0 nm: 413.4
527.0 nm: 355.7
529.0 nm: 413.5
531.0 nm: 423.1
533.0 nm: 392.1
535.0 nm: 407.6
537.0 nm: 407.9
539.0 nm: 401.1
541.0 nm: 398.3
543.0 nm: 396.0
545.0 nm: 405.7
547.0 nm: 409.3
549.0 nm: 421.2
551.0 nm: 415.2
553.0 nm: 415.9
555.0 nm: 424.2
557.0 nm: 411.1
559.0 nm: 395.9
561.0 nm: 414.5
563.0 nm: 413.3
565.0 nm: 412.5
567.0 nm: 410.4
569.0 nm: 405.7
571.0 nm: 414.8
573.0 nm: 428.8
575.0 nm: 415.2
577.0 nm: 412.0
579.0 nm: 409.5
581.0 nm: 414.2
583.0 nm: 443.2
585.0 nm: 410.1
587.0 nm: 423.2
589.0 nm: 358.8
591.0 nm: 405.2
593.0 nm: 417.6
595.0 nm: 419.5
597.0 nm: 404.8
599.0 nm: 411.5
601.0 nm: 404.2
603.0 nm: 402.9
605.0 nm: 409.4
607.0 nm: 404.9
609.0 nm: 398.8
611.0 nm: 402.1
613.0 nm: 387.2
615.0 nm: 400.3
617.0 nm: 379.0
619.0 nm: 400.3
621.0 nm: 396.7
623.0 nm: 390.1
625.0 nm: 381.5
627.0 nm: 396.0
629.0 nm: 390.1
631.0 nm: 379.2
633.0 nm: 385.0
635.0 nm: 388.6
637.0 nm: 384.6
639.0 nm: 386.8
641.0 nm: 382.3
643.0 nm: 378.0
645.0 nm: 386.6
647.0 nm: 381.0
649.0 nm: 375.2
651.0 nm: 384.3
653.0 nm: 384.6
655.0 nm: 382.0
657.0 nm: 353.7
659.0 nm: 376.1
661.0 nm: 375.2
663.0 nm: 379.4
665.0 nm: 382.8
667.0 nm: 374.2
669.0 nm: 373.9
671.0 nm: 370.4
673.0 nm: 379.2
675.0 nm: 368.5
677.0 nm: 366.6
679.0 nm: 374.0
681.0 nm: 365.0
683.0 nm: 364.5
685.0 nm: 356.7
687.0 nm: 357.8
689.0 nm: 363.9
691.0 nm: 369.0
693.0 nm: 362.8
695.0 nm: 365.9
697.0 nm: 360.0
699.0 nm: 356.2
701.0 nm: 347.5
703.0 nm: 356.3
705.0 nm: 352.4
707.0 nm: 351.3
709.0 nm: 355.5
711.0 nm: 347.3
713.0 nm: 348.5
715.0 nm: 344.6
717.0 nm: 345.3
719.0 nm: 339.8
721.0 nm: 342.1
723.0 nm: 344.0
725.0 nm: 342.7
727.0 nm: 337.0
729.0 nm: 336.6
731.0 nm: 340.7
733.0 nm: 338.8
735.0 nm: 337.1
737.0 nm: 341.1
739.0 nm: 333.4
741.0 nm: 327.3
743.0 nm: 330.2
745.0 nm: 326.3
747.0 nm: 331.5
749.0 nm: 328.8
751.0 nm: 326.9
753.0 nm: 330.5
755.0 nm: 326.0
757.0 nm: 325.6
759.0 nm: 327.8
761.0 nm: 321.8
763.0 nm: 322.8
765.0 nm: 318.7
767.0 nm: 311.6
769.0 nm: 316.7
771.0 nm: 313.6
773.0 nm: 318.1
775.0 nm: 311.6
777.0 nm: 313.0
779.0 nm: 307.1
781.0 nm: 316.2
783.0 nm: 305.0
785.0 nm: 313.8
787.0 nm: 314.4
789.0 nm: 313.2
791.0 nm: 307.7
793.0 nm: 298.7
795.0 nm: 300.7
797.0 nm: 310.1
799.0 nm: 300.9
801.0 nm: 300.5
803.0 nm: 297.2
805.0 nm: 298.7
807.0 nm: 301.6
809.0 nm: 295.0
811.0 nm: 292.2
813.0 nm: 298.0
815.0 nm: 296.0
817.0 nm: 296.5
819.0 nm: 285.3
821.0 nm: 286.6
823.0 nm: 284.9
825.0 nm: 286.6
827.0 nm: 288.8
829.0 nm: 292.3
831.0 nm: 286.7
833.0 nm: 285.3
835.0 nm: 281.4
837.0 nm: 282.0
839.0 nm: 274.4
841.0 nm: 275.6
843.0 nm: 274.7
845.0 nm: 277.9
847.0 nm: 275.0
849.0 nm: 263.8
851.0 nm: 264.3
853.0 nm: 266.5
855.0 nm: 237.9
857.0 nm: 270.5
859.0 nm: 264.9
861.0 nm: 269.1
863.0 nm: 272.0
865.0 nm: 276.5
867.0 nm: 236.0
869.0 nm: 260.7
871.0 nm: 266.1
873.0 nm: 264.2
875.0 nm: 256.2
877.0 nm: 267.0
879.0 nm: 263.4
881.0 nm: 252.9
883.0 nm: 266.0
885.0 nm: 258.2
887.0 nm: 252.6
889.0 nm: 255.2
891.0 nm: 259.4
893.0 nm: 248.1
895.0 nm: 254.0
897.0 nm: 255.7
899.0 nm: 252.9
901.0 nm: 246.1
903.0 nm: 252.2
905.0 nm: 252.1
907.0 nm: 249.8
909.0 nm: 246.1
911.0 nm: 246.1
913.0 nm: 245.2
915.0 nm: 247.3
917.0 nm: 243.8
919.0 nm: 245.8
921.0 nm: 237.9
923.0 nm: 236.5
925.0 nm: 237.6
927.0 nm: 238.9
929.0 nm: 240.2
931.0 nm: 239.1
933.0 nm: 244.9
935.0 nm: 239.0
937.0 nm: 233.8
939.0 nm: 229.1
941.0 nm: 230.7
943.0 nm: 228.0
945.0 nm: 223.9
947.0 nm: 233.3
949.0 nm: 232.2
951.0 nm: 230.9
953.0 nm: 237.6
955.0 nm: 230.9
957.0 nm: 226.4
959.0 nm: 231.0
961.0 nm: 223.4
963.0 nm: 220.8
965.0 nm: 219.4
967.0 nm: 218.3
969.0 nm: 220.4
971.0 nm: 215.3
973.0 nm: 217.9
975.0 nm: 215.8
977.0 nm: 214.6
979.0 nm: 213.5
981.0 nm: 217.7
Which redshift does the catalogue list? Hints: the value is 0.000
